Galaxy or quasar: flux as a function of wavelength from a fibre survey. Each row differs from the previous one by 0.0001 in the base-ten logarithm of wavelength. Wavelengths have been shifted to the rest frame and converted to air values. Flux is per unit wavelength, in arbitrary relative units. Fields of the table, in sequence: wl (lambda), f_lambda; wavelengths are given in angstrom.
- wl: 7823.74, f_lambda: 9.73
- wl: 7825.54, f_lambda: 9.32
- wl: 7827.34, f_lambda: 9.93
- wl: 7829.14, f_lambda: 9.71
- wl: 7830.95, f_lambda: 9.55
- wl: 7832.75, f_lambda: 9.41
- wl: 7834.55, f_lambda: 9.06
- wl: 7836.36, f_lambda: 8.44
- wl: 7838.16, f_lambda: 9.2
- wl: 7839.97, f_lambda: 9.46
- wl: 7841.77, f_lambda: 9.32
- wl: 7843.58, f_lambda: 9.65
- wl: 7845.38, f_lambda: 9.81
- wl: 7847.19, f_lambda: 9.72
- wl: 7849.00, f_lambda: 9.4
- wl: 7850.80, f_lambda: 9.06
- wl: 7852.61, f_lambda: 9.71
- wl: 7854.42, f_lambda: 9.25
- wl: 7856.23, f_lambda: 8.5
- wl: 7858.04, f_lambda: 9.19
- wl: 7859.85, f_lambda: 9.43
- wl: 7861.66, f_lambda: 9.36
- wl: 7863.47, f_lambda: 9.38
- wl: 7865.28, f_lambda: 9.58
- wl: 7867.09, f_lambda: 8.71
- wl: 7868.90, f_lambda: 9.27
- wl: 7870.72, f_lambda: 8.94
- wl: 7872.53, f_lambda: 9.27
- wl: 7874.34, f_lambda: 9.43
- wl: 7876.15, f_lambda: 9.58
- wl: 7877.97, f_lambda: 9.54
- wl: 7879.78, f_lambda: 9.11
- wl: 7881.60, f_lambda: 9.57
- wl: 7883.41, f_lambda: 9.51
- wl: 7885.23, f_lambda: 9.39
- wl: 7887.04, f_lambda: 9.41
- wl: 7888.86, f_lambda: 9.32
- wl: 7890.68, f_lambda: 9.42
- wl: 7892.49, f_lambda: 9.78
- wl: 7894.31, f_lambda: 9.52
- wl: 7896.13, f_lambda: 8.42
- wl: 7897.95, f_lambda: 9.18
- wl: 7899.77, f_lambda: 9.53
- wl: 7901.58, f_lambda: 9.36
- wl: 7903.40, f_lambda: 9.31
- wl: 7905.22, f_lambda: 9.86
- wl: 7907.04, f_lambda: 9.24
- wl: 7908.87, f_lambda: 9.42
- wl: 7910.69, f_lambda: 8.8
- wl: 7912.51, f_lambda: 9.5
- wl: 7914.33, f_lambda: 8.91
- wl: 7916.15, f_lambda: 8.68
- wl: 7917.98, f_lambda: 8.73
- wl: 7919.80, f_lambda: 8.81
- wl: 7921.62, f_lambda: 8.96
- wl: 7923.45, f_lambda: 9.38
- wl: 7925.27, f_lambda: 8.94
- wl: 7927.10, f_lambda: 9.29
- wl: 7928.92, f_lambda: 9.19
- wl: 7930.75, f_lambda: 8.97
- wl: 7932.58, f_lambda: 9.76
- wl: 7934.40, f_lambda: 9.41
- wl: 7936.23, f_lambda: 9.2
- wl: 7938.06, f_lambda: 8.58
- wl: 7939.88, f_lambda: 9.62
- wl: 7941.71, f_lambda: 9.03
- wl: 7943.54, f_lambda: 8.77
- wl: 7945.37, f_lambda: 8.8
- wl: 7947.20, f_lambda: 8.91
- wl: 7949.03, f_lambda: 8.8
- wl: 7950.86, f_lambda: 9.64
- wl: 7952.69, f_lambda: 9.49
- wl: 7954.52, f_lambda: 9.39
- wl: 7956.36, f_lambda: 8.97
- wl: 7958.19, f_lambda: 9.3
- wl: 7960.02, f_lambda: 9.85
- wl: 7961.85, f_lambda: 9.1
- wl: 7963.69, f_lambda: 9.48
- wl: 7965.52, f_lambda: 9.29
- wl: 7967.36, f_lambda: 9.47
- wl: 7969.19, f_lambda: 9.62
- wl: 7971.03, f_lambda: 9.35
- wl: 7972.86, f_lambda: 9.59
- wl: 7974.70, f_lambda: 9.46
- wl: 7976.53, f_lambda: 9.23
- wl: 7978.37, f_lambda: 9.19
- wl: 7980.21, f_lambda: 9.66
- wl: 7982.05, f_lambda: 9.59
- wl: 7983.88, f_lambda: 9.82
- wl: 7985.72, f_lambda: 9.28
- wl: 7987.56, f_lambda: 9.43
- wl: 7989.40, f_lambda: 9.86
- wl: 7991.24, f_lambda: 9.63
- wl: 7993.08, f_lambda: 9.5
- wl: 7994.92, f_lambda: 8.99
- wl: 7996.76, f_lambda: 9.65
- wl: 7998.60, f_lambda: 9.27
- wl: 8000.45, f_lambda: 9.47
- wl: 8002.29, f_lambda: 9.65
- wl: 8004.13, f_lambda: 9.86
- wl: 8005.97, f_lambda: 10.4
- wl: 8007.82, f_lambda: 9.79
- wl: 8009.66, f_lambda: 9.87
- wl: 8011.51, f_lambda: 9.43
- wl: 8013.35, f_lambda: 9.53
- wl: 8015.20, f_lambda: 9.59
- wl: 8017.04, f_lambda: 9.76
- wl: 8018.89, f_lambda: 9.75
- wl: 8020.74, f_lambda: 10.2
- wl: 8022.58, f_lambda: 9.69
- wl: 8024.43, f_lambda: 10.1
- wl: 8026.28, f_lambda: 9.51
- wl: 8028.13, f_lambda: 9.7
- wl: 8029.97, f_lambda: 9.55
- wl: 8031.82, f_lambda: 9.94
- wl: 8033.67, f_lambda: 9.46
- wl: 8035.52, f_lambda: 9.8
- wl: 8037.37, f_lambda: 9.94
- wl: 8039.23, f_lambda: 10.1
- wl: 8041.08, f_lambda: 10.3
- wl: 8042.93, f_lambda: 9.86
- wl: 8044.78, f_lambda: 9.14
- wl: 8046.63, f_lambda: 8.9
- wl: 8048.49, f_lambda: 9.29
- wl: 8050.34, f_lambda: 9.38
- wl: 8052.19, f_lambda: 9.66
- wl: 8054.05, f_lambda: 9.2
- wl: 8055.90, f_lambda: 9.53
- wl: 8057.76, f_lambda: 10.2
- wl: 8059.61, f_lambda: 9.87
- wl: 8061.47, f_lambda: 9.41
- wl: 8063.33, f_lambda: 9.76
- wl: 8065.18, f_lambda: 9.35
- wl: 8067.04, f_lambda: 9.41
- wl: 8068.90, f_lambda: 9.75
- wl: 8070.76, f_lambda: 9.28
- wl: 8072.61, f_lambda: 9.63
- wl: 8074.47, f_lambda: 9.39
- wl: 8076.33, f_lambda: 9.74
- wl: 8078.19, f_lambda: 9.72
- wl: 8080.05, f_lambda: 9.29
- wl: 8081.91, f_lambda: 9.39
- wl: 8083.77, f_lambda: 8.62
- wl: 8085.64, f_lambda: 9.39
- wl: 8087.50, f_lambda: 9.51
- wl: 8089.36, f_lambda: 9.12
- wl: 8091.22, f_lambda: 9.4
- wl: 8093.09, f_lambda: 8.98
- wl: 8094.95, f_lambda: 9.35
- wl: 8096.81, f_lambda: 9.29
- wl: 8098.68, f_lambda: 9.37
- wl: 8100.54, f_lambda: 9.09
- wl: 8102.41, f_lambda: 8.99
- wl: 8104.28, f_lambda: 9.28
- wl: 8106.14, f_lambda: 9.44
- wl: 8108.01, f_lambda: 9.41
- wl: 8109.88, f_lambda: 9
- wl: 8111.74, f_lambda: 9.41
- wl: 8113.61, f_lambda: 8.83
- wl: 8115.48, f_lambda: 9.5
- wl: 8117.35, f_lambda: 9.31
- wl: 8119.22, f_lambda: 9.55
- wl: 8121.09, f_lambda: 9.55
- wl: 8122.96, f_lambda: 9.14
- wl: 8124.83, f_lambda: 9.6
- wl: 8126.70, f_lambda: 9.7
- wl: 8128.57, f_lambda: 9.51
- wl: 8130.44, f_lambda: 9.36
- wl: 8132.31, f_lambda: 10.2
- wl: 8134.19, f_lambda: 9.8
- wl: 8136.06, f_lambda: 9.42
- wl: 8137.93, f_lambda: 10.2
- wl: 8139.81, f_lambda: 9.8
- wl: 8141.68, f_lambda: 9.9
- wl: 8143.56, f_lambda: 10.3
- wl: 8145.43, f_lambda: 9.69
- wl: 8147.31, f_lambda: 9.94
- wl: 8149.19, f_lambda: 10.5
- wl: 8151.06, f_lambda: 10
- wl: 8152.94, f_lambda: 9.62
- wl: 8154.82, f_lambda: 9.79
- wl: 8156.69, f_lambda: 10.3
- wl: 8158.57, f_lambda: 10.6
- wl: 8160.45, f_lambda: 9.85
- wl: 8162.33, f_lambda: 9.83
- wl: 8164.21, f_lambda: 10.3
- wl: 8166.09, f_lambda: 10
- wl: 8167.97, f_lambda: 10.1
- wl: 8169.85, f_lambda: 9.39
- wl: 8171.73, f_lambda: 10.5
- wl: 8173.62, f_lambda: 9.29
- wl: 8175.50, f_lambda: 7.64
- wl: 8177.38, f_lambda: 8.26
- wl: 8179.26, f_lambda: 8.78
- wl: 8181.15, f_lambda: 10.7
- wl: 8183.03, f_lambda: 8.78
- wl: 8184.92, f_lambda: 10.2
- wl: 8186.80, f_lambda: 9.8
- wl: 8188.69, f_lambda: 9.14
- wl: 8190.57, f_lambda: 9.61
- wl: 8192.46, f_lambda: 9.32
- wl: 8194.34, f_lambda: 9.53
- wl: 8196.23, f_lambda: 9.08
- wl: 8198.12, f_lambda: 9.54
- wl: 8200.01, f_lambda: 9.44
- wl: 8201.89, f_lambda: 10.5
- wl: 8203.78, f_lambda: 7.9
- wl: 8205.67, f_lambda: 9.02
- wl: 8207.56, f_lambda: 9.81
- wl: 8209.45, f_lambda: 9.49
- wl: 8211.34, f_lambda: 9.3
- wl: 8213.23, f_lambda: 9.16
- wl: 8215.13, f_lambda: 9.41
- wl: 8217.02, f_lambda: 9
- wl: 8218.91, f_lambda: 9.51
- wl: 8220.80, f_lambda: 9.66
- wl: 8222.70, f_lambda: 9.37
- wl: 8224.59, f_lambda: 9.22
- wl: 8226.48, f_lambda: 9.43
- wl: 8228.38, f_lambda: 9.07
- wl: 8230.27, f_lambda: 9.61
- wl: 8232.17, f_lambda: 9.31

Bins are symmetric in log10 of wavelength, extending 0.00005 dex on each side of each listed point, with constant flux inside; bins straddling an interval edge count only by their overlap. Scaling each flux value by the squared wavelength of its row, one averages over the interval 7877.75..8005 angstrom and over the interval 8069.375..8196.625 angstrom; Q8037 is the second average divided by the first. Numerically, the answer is 1.1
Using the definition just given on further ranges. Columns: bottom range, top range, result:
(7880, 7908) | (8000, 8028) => 1.07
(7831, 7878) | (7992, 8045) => 1.09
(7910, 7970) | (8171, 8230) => 1.09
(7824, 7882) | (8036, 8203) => 1.09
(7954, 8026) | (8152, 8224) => 1.04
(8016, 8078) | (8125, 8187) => 1.04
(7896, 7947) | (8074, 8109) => 1.06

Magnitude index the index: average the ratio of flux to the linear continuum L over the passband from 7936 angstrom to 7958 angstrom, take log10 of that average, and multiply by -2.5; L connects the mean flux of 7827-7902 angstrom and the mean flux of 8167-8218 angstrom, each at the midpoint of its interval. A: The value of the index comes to 0.03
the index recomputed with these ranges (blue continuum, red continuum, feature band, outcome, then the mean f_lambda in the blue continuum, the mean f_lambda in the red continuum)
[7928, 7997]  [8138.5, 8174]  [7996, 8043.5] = -0.027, 9.34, 9.99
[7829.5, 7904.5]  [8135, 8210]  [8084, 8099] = 0.034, 9.32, 9.65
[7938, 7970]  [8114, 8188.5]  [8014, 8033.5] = -0.041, 9.25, 9.7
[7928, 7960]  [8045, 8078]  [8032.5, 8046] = -0.037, 9.19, 9.51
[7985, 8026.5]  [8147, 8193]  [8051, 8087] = 0.019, 9.66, 9.69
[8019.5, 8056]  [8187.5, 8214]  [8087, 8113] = 0.034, 9.67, 9.35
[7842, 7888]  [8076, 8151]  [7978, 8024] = -0.025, 9.35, 9.49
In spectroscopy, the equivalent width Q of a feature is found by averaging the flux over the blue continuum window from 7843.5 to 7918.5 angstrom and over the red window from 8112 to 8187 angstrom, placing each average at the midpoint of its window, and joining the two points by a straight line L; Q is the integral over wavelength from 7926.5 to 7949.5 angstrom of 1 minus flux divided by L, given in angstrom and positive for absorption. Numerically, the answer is 0.7 angstrom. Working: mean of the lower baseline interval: 9.3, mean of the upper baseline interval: 9.68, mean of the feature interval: 9.11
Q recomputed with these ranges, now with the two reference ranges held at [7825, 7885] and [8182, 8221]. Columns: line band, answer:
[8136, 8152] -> -1.1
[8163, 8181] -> -0.1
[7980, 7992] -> -0.3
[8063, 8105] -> 0.1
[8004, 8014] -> -0.5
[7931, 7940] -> 0.1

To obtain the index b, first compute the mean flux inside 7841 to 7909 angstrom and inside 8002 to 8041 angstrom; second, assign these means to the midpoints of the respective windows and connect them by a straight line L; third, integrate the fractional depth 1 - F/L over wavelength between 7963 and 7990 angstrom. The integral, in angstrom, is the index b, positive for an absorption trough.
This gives 0.5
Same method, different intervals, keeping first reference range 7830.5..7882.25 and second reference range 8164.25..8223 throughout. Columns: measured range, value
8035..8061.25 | -0.8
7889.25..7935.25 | 0.5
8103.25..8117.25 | 0.2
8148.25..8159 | -0.8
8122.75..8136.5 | -0.3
